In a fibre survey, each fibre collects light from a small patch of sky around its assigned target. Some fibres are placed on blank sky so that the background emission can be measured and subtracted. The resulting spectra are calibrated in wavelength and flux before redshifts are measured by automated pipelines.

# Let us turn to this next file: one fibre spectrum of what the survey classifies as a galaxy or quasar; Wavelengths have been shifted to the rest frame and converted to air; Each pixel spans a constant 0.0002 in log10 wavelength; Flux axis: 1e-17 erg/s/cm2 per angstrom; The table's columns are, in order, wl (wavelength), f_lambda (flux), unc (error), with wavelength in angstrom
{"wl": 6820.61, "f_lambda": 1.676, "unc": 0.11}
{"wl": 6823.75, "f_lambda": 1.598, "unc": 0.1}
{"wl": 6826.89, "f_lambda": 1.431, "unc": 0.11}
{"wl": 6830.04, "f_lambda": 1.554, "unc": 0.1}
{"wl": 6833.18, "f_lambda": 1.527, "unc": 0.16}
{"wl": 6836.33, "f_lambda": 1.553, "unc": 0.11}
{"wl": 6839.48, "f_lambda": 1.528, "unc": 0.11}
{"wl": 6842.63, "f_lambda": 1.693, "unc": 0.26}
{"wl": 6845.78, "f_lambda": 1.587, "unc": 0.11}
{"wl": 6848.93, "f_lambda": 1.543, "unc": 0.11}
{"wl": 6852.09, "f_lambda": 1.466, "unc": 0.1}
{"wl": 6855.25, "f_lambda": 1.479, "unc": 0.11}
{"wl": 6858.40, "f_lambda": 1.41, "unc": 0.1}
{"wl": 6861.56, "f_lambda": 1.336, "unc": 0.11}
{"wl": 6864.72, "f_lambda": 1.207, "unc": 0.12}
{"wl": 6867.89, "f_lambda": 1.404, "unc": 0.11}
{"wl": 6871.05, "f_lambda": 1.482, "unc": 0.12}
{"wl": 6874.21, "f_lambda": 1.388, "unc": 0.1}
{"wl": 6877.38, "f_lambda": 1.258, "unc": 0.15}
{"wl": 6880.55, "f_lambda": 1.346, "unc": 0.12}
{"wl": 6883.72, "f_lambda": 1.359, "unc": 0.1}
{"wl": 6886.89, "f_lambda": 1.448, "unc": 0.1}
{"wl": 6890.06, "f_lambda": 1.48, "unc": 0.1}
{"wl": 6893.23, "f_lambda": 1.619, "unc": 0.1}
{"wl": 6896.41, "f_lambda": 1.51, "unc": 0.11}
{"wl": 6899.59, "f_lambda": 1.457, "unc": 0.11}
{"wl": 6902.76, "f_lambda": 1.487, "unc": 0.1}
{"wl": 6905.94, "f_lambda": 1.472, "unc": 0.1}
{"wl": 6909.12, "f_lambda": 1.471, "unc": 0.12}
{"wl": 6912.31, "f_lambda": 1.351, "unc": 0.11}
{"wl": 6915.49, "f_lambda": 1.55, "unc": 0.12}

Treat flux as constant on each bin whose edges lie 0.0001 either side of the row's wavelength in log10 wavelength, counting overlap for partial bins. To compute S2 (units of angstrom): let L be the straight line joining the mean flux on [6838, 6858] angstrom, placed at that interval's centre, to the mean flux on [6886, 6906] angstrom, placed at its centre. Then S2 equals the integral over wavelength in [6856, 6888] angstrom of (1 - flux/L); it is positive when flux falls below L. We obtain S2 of 3.3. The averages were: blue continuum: 1.54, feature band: 1.37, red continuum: 1.5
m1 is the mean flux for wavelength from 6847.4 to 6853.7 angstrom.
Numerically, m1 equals 1.5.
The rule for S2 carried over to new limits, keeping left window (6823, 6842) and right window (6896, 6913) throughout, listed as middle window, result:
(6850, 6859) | 0.3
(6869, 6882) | 1.1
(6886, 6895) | -0.3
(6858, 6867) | 1.2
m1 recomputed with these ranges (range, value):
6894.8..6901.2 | 1.48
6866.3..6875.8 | 1.42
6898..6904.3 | 1.47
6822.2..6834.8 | 1.53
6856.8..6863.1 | 1.38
